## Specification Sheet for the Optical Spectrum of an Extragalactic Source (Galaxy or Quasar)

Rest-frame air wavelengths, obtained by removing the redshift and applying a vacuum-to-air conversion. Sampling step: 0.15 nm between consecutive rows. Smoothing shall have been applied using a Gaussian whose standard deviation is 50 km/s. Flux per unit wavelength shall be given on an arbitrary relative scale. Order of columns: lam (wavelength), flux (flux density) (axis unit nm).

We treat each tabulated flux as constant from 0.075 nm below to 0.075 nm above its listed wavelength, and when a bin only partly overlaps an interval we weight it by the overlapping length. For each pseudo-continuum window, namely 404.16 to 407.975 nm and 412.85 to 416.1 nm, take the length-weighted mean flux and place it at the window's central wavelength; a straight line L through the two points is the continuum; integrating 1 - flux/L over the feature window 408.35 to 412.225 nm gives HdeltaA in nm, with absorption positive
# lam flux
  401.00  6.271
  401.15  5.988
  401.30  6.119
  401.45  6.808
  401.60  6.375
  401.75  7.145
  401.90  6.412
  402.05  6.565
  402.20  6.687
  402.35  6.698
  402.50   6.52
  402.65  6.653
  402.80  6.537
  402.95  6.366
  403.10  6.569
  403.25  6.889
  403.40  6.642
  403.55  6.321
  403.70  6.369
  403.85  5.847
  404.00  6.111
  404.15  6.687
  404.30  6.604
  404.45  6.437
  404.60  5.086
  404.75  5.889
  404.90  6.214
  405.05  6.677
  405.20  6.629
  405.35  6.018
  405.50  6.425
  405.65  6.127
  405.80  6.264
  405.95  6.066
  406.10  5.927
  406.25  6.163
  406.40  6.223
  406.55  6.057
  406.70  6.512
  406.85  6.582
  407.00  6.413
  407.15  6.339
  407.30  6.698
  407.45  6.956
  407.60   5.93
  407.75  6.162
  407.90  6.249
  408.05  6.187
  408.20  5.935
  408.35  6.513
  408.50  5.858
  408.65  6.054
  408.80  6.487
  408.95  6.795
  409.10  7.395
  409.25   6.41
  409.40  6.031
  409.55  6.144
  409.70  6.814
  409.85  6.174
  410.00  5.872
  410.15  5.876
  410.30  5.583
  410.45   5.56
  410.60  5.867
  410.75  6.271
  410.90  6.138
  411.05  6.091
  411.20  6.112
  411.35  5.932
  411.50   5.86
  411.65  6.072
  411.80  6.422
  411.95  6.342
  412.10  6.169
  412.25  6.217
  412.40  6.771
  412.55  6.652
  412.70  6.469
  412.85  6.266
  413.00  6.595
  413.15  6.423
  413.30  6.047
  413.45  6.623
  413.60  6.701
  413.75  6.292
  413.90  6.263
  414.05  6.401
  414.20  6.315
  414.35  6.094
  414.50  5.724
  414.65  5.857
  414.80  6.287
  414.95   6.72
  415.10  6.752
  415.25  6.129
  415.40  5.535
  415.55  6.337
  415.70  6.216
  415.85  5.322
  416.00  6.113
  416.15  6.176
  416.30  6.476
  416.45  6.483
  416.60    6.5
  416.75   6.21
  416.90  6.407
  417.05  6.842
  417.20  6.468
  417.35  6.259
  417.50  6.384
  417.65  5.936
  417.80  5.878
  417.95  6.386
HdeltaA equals 0.043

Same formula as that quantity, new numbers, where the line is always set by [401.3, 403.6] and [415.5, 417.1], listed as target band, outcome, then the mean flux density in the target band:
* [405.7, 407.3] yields 0.06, 6.27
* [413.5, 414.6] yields 0.01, 6.26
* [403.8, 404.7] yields 0.06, 6.13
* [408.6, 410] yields 0.00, 6.45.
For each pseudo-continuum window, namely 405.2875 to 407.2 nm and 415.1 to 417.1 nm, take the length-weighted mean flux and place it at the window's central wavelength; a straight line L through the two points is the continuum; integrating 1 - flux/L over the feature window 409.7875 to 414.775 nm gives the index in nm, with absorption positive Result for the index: 0.04 nm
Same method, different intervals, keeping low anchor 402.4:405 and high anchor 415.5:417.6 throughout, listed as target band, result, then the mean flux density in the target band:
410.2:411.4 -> 0.07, 5.94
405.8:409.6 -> 0.00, 6.32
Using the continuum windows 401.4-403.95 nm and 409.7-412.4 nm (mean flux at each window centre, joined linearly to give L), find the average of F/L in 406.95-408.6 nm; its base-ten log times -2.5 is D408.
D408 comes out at -0.01 mag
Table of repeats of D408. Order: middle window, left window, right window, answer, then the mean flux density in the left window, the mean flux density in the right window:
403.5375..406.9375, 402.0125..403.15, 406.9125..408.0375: 0.04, 6.57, 6.38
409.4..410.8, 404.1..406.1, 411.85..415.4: 0.05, 6.22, 6.34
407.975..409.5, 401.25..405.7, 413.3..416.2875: -0.01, 6.42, 6.2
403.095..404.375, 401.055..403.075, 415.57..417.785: 0.01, 6.53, 6.26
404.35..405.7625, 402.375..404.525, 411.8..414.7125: 0.05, 6.47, 6.33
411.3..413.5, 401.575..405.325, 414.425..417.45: -0.01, 6.43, 6.24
